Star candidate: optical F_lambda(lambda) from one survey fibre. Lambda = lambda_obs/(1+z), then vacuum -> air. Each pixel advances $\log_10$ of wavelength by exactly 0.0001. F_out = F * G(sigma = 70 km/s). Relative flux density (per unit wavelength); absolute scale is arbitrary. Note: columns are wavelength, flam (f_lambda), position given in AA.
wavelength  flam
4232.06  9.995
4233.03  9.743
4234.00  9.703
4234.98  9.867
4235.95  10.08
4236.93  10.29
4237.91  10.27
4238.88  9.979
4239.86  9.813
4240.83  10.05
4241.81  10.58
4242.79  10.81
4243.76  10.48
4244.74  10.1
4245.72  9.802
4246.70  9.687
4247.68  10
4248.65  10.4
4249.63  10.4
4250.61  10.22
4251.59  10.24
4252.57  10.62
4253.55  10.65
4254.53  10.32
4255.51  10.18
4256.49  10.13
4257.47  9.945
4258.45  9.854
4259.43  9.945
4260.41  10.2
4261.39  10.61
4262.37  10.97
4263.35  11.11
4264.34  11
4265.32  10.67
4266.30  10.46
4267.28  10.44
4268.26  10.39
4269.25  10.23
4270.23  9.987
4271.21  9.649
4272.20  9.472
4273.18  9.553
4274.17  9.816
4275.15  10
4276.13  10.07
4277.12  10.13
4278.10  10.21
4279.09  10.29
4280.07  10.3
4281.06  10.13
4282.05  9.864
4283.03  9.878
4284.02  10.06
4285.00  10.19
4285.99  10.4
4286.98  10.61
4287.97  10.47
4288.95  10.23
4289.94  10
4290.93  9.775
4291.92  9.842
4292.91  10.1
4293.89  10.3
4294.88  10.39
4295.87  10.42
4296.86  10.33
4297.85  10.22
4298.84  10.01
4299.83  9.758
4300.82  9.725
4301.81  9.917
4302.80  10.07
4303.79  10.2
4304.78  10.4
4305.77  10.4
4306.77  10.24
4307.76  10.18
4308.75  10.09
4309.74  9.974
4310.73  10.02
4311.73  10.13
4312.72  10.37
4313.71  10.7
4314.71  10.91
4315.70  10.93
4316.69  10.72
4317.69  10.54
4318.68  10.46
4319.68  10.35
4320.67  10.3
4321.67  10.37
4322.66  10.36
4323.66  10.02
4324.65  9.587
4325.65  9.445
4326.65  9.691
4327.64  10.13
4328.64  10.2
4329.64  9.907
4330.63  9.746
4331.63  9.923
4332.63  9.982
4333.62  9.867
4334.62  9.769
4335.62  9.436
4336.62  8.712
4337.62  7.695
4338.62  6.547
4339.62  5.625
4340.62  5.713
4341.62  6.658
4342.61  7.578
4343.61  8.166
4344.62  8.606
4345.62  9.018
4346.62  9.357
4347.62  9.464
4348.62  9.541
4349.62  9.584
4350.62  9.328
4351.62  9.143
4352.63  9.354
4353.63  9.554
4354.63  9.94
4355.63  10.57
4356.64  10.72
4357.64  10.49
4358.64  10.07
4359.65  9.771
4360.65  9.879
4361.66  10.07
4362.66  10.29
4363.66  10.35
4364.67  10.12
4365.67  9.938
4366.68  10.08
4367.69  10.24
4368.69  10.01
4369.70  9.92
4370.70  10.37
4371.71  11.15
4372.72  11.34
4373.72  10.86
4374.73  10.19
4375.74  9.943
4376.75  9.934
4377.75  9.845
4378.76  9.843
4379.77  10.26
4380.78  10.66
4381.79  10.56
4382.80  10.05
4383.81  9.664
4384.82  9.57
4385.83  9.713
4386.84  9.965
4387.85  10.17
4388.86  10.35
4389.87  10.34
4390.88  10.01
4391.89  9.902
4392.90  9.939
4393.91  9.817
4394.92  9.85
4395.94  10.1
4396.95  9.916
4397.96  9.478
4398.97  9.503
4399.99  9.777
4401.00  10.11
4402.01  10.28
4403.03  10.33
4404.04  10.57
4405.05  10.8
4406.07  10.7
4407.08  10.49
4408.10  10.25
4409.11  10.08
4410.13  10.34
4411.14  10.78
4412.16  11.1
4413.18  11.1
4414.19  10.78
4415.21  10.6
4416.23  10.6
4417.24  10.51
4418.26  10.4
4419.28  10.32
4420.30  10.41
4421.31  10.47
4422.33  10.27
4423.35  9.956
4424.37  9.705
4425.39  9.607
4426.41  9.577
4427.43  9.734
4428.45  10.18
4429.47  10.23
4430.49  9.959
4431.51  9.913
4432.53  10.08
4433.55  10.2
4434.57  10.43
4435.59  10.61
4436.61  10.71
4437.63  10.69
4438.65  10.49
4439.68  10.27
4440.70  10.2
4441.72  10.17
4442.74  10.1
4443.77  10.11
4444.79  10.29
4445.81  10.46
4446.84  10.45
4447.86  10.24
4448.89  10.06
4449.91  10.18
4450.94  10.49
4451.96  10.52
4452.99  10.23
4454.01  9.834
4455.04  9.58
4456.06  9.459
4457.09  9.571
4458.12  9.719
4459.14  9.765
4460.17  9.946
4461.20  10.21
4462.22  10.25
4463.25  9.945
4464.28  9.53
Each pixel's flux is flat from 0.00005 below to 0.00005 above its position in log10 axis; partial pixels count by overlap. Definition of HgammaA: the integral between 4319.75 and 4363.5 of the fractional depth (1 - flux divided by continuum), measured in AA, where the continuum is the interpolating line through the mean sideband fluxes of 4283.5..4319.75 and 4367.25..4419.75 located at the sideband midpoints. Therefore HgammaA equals 4.0 AA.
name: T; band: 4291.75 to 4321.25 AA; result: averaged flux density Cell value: 10.3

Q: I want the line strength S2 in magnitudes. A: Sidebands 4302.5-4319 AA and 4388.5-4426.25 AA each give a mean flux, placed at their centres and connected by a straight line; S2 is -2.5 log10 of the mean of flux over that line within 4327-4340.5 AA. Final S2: 0.16 mag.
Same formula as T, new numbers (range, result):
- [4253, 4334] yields 10.2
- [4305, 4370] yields 9.64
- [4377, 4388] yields 10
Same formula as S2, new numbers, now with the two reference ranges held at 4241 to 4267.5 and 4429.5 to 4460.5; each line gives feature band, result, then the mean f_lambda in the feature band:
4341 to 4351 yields 0.18 mag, 8.69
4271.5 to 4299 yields 0.02 mag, 10.1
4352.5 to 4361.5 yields 0.02 mag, 10.1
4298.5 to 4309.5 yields 0.02 mag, 10.1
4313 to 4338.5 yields 0.04 mag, 9.94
